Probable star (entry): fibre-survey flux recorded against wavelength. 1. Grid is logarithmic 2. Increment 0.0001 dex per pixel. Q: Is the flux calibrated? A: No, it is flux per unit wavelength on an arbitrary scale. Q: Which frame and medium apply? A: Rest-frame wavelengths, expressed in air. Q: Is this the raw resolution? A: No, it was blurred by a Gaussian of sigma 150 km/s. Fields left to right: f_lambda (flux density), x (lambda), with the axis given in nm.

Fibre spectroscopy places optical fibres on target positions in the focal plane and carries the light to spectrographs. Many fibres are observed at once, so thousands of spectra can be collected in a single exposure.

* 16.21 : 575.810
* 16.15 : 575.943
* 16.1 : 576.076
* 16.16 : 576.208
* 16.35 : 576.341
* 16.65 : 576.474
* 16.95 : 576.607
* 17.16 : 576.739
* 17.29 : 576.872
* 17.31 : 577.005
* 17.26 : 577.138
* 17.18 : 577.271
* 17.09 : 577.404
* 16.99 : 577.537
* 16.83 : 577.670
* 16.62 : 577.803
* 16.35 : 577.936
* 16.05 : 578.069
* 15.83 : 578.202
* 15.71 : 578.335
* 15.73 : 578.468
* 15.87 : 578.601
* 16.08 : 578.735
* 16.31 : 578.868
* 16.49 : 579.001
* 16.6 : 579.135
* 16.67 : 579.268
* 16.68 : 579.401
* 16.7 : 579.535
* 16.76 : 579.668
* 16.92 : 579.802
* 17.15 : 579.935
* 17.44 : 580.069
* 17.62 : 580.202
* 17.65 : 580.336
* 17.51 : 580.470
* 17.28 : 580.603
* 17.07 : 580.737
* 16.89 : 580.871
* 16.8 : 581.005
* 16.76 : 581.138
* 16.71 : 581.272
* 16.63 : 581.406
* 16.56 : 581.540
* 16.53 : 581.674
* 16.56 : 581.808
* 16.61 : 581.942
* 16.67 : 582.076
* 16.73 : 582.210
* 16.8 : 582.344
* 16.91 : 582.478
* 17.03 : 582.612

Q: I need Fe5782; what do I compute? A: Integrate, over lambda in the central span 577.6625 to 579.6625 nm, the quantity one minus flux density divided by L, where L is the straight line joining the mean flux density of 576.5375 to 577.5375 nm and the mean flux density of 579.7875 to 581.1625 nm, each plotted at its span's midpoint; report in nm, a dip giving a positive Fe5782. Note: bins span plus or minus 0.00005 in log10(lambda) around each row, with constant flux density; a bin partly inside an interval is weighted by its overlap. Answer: 0.10 nm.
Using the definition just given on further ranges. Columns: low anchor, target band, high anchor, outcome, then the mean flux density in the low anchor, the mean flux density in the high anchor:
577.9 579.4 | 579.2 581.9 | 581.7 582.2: -0.08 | 16.2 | 16.6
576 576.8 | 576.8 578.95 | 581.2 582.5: 0.01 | 16.6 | 16.7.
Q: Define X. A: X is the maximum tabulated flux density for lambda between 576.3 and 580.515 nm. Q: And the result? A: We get 17.65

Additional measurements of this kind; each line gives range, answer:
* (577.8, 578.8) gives 16.62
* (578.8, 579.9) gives 16.92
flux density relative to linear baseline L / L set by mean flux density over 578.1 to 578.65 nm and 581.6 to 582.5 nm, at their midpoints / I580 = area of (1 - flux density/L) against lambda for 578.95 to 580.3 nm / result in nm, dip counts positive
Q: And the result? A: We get -0.07 nm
